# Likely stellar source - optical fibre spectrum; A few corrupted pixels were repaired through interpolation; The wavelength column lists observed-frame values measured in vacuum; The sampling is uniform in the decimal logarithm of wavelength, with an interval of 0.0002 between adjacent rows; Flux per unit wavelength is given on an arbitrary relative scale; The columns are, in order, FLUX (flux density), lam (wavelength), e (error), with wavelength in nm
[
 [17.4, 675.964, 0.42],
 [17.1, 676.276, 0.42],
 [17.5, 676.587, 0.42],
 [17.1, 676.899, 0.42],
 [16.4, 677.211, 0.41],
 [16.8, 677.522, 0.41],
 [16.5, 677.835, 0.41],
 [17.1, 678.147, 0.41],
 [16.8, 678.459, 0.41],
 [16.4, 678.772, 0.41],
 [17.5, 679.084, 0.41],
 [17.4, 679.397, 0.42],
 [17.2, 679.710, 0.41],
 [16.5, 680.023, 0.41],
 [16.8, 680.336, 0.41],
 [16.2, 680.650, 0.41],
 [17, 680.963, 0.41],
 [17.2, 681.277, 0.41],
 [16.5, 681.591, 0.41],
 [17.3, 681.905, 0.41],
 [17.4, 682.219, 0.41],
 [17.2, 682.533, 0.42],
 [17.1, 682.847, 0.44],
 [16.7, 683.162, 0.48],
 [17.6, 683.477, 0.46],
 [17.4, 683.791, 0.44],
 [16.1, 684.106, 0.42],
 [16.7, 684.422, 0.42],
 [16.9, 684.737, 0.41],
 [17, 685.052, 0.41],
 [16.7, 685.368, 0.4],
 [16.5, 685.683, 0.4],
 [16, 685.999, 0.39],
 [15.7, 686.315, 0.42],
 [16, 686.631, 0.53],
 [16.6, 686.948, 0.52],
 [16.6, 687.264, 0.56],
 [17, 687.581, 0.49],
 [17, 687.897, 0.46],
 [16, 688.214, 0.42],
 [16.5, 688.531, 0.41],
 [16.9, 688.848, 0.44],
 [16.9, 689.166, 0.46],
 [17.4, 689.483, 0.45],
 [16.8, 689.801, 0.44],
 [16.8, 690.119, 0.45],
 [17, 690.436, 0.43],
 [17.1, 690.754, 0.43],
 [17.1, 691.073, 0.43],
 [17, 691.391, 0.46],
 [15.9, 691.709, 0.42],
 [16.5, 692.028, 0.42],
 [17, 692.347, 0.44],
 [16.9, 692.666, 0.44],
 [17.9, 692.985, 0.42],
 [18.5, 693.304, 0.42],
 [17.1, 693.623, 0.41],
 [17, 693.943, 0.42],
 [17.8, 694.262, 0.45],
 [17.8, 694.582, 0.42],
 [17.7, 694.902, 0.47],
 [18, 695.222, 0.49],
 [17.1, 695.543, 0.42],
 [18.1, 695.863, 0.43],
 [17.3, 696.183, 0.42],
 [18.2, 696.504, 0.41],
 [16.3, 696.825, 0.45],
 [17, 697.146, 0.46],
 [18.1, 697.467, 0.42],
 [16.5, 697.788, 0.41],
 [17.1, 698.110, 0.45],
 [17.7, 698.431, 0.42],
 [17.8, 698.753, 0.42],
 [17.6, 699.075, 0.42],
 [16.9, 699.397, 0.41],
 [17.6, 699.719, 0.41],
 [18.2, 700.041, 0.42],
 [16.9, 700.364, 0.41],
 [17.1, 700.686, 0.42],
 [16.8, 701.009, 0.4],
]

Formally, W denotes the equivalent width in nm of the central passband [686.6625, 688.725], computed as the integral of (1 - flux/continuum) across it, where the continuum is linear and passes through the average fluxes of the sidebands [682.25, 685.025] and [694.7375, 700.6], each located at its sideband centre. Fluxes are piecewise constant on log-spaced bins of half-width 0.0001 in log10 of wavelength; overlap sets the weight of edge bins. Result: 0.06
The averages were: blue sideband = 17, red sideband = 17.4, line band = 16.6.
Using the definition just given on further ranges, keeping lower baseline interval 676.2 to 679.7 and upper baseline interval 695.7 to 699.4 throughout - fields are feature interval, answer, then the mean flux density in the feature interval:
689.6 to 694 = 0.06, 17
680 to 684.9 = 0.04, 16.9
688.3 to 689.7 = 0.03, 16.9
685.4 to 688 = 0.11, 16.4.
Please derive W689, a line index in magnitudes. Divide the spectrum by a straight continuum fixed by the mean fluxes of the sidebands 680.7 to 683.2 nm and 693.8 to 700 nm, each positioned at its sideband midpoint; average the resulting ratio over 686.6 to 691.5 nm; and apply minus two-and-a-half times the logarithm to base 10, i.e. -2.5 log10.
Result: 0.03 mag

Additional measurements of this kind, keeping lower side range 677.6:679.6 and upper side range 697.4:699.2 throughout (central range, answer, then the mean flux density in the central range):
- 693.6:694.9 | -0.01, 17.5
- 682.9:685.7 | 0.01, 16.9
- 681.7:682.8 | -0.01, 17.3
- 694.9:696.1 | -0.02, 17.7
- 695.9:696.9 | 0.00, 17.5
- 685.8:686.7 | 0.08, 15.9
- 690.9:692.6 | 0.04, 16.7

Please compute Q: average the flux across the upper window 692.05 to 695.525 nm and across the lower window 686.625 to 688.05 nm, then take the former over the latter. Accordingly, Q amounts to 1.05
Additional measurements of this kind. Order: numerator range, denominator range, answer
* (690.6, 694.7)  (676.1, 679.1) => 1.02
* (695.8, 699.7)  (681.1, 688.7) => 1.04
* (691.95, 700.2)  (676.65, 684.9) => 1.03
